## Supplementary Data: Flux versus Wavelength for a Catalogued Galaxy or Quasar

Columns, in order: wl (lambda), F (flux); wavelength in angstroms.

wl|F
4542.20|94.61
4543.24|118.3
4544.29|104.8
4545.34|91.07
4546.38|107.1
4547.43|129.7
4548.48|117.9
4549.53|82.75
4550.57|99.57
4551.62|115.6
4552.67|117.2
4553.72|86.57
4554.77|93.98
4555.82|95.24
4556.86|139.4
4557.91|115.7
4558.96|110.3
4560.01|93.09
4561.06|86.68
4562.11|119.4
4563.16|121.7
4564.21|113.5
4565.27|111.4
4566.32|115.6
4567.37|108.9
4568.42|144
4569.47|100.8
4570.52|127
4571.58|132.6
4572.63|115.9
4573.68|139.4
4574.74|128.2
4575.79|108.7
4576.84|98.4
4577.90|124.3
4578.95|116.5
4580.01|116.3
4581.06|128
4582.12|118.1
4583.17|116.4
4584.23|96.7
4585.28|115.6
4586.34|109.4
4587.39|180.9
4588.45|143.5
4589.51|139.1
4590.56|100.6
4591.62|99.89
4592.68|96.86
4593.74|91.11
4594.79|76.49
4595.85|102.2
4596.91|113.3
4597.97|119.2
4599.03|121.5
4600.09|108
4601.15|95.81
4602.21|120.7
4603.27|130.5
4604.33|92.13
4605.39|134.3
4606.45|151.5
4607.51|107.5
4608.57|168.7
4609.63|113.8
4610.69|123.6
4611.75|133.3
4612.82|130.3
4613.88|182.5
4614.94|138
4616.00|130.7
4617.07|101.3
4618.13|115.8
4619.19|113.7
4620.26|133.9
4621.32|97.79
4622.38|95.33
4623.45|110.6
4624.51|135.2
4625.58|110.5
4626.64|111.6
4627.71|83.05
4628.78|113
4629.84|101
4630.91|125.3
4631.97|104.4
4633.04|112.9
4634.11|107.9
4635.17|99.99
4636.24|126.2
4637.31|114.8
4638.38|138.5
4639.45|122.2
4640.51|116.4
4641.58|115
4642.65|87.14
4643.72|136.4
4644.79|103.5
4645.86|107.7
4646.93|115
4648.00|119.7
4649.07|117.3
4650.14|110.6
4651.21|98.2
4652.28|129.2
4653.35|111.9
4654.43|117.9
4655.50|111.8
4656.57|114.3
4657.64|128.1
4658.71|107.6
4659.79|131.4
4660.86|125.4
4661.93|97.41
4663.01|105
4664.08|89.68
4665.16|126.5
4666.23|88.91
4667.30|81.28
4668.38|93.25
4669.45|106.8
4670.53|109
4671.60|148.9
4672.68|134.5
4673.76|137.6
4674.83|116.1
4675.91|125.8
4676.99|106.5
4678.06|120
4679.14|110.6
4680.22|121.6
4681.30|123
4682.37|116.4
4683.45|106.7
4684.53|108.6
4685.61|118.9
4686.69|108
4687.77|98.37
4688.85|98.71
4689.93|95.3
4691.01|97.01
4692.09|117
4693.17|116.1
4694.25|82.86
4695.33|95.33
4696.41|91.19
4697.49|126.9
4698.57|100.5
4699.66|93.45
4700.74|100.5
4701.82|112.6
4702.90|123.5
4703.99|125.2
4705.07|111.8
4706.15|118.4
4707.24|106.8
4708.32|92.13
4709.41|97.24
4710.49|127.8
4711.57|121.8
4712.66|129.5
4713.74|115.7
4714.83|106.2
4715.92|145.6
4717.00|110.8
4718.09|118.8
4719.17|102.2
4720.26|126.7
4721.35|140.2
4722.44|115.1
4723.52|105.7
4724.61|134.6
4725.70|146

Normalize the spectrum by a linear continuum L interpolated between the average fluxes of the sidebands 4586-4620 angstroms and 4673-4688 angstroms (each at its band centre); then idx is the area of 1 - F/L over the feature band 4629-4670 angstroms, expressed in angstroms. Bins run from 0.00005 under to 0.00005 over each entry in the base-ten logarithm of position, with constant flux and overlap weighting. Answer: 2.30 angstroms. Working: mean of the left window 122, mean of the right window 116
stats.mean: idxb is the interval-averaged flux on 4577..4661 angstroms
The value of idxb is 117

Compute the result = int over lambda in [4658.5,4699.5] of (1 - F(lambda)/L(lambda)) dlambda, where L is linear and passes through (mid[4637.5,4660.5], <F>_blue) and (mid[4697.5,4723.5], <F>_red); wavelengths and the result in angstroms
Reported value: 2.0 angstroms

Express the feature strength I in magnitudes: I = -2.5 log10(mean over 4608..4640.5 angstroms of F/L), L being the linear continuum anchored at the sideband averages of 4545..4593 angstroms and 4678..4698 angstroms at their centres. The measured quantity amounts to -0.08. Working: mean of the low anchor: 115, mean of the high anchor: 108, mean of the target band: 120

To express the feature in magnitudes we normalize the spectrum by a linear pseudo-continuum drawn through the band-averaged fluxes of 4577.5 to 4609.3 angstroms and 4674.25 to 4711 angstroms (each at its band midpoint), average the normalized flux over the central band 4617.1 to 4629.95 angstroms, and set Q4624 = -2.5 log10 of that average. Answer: 0.05 mag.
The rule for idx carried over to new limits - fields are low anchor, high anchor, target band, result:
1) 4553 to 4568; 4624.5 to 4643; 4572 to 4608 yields -2.2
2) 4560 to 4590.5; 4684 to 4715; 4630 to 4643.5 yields 0.0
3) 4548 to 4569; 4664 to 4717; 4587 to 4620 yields -3.5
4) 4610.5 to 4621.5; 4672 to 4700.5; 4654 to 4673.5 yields 0.6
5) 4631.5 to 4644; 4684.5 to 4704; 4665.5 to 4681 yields -0.9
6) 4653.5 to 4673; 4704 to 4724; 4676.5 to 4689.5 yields 0.3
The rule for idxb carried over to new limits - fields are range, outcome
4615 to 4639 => 113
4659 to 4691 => 112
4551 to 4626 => 117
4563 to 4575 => 121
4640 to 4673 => 112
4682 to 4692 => 106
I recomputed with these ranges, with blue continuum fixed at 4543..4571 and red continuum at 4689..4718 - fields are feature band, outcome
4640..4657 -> -0.03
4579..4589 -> -0.14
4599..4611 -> -0.12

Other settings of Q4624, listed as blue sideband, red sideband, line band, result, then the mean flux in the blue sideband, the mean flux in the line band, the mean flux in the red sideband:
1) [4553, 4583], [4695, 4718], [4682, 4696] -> 0.08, 115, 104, 112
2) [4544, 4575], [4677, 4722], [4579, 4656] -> -0.05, 112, 117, 112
